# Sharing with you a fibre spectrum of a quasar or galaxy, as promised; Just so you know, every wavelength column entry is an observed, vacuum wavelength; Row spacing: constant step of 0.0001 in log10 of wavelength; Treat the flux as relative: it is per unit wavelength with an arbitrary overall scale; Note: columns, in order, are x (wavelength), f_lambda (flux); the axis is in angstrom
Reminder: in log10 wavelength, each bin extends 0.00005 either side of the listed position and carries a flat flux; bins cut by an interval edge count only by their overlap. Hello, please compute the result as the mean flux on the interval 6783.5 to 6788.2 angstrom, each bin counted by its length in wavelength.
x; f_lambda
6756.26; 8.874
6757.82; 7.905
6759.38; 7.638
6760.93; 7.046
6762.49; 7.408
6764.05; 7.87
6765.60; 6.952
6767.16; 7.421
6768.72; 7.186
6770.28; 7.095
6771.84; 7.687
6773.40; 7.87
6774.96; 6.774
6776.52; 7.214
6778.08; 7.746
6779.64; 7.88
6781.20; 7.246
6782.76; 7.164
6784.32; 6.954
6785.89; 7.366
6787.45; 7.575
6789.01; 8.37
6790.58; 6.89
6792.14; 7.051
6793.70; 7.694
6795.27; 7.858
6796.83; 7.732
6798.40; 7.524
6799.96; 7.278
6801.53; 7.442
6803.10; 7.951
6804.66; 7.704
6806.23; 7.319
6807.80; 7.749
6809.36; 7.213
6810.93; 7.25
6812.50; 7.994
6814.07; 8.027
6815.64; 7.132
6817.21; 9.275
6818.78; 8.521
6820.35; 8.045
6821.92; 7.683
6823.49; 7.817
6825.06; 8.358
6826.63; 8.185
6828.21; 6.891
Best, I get 7.29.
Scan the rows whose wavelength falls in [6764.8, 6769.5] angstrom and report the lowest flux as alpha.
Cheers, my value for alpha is 6.952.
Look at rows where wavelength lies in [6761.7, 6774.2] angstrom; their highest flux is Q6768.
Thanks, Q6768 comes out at 7.87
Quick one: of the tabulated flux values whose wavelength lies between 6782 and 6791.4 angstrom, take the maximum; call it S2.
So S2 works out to 8.37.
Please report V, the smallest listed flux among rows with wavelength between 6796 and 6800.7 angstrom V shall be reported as 7.278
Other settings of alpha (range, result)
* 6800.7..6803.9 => 7.442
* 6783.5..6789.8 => 6.954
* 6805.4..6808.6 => 7.319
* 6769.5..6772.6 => 7.095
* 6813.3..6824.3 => 7.132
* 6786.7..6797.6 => 6.89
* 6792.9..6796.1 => 7.694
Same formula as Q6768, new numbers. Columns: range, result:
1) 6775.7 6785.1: 7.88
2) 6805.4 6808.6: 7.749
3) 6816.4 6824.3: 9.275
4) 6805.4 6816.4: 8.027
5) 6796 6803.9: 7.951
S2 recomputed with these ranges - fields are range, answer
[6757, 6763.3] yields 7.905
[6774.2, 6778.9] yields 7.746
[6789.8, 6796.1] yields 7.858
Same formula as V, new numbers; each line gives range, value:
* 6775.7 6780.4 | 7.214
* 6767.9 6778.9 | 6.774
